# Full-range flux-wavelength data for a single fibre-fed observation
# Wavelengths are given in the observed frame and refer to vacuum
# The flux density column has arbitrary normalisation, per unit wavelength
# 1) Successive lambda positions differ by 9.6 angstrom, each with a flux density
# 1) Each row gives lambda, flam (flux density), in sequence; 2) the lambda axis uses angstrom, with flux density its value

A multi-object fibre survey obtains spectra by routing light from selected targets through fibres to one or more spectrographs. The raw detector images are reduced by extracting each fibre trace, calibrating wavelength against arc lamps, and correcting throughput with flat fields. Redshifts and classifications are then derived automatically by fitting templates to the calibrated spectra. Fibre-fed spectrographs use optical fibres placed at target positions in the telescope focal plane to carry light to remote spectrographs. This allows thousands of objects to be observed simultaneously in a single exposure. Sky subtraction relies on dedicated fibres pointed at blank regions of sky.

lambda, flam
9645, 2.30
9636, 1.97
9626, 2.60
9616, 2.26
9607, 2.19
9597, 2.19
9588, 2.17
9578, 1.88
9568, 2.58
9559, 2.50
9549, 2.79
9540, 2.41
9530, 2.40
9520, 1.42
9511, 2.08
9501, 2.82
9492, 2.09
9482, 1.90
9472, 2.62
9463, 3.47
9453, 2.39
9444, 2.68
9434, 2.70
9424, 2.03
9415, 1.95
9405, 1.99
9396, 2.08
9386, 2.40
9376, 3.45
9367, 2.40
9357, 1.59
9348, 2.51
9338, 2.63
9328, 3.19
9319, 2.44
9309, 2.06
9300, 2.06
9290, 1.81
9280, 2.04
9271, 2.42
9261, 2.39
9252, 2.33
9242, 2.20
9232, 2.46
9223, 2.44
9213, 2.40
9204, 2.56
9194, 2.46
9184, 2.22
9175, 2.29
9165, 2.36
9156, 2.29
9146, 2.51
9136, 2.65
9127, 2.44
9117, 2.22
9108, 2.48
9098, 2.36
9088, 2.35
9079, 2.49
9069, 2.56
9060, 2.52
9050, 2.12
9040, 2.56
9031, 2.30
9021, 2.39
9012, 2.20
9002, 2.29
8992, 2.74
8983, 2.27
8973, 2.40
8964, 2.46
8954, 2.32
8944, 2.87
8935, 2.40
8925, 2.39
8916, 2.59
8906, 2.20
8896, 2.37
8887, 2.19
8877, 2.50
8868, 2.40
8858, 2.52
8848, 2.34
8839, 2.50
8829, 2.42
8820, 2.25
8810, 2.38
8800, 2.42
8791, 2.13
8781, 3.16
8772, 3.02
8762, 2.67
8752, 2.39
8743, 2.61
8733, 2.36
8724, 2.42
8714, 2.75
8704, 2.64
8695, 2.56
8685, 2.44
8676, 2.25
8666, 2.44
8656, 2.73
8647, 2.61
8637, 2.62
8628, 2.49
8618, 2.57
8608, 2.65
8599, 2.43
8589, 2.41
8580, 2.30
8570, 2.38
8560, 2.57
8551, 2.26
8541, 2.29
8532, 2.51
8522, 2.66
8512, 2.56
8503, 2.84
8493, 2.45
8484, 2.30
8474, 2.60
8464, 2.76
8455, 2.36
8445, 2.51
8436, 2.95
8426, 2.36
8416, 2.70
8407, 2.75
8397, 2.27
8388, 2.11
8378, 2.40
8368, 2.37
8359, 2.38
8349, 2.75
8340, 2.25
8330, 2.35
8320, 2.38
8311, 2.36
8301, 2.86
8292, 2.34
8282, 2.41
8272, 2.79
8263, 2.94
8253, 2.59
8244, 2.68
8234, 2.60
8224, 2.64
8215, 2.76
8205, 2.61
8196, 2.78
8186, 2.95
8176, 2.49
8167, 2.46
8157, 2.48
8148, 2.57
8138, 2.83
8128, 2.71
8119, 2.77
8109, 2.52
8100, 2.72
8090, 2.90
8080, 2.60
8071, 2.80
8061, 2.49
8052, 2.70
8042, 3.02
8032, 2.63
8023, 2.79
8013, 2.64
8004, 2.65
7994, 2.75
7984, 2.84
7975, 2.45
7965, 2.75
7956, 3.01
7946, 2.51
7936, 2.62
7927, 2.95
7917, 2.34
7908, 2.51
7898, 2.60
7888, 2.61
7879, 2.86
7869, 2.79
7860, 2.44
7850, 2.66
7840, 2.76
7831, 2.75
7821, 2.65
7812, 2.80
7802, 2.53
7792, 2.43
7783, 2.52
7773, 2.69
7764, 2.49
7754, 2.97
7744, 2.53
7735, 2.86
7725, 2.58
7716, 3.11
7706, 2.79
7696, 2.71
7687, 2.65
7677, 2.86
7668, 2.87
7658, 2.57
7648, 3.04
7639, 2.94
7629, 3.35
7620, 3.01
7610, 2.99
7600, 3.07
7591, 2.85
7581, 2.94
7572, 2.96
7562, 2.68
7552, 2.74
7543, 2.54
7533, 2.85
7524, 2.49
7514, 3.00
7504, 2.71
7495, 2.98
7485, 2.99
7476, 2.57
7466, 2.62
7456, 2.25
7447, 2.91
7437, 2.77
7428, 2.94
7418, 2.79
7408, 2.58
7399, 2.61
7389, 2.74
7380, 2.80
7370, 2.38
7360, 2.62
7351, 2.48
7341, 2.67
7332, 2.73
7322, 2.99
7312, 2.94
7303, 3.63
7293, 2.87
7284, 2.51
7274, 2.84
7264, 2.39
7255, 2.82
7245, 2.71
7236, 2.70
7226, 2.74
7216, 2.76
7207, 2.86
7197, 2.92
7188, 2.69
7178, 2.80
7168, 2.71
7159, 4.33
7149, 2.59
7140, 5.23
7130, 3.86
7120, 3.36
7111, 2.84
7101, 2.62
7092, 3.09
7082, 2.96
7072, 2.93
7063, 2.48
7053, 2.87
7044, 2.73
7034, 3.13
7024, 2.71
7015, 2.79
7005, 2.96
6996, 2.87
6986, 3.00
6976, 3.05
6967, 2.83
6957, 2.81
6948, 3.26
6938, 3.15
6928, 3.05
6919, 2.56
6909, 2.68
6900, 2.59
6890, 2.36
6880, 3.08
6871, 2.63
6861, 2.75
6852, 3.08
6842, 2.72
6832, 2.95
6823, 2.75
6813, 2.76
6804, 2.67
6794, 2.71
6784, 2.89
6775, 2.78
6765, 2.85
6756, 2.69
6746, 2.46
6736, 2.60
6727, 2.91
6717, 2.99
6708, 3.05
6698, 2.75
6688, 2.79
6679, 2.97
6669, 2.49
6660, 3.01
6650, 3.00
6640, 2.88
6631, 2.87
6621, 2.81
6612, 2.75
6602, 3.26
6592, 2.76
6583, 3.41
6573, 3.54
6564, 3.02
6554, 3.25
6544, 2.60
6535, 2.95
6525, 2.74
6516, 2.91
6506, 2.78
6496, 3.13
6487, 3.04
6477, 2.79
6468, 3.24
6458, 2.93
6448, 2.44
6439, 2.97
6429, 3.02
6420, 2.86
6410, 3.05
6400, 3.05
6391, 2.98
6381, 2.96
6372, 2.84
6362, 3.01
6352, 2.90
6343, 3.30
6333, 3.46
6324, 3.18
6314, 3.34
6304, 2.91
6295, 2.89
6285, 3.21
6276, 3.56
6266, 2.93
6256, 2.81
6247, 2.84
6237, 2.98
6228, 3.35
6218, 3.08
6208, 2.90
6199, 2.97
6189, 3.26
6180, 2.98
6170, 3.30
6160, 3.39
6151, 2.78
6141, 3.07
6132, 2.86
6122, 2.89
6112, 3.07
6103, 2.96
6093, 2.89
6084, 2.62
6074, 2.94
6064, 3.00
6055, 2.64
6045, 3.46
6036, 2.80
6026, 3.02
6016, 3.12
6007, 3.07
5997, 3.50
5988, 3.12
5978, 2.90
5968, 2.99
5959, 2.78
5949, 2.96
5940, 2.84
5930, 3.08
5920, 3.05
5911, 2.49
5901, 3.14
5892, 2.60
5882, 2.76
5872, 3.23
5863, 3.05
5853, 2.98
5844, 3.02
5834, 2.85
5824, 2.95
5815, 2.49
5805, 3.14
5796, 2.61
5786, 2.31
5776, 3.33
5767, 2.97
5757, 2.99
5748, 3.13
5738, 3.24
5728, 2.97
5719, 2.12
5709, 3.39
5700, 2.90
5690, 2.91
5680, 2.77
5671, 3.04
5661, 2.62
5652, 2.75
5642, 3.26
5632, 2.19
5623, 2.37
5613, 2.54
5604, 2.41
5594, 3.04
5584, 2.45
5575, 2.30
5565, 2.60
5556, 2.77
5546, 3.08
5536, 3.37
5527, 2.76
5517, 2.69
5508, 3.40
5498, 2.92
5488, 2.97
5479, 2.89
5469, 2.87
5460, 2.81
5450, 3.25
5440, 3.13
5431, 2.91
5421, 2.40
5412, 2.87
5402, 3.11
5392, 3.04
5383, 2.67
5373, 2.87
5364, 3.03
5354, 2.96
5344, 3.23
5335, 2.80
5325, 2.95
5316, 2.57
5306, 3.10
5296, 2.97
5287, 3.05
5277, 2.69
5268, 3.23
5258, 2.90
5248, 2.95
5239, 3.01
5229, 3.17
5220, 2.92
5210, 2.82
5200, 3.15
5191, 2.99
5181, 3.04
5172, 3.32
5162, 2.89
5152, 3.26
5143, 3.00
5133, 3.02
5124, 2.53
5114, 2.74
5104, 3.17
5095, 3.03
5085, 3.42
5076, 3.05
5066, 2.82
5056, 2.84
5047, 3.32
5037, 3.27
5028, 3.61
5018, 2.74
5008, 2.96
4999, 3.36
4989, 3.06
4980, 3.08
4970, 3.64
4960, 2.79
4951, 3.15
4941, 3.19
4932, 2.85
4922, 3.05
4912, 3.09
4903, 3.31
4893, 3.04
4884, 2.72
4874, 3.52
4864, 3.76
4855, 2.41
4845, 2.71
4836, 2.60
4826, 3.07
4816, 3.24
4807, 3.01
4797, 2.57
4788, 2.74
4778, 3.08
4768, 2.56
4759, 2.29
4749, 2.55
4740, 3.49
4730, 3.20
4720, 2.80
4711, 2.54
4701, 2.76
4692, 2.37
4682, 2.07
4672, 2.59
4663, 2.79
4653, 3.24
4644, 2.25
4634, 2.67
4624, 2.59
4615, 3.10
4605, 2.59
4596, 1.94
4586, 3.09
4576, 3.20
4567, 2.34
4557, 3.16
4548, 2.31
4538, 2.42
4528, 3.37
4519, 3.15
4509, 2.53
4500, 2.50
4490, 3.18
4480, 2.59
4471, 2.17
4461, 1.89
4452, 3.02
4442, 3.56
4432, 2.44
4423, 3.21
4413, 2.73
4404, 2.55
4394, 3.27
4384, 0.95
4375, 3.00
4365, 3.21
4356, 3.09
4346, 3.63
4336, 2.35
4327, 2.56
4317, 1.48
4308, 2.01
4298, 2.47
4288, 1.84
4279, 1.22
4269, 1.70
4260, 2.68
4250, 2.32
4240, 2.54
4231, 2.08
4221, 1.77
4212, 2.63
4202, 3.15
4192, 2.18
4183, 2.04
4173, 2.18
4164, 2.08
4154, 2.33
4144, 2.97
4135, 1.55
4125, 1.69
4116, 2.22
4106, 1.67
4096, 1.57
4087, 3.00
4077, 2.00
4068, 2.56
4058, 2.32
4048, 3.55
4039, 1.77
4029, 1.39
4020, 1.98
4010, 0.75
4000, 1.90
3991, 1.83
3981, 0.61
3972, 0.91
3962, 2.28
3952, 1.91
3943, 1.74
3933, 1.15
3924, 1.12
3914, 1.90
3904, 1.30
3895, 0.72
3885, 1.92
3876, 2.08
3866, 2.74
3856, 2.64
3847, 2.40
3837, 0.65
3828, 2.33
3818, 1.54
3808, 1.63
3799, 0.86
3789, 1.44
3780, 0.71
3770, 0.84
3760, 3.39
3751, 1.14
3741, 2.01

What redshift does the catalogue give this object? 0.09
